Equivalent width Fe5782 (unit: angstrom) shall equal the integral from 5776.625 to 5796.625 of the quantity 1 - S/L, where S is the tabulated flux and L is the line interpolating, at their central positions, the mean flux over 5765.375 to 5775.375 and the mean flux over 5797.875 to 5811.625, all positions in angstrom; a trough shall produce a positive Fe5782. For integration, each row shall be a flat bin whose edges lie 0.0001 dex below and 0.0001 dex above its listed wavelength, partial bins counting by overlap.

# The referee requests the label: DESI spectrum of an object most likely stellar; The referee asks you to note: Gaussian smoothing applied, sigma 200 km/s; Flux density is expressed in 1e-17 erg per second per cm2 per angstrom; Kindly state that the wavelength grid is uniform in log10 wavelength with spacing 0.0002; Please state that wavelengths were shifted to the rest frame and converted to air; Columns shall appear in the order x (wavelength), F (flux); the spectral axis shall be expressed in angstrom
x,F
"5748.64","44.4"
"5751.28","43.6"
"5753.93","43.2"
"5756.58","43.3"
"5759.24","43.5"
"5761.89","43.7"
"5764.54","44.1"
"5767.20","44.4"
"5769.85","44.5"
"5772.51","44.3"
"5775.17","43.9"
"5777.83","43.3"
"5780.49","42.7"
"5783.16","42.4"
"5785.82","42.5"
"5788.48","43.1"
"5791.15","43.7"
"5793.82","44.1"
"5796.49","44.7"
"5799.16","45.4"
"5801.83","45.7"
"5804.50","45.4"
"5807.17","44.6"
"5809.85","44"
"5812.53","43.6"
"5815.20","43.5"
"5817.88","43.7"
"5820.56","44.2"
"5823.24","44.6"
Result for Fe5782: 0.62 angstrom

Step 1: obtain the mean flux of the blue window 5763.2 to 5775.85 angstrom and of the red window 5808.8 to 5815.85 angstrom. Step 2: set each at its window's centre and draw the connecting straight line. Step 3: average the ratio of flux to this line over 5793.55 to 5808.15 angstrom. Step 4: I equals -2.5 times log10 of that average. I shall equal -0.03 mag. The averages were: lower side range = 44.3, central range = 45.1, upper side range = 43.7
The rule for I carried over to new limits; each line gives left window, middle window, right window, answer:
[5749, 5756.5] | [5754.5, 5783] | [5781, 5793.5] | -0.01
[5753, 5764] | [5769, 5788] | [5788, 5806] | 0.02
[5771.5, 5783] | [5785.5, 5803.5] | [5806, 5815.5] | -0.02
